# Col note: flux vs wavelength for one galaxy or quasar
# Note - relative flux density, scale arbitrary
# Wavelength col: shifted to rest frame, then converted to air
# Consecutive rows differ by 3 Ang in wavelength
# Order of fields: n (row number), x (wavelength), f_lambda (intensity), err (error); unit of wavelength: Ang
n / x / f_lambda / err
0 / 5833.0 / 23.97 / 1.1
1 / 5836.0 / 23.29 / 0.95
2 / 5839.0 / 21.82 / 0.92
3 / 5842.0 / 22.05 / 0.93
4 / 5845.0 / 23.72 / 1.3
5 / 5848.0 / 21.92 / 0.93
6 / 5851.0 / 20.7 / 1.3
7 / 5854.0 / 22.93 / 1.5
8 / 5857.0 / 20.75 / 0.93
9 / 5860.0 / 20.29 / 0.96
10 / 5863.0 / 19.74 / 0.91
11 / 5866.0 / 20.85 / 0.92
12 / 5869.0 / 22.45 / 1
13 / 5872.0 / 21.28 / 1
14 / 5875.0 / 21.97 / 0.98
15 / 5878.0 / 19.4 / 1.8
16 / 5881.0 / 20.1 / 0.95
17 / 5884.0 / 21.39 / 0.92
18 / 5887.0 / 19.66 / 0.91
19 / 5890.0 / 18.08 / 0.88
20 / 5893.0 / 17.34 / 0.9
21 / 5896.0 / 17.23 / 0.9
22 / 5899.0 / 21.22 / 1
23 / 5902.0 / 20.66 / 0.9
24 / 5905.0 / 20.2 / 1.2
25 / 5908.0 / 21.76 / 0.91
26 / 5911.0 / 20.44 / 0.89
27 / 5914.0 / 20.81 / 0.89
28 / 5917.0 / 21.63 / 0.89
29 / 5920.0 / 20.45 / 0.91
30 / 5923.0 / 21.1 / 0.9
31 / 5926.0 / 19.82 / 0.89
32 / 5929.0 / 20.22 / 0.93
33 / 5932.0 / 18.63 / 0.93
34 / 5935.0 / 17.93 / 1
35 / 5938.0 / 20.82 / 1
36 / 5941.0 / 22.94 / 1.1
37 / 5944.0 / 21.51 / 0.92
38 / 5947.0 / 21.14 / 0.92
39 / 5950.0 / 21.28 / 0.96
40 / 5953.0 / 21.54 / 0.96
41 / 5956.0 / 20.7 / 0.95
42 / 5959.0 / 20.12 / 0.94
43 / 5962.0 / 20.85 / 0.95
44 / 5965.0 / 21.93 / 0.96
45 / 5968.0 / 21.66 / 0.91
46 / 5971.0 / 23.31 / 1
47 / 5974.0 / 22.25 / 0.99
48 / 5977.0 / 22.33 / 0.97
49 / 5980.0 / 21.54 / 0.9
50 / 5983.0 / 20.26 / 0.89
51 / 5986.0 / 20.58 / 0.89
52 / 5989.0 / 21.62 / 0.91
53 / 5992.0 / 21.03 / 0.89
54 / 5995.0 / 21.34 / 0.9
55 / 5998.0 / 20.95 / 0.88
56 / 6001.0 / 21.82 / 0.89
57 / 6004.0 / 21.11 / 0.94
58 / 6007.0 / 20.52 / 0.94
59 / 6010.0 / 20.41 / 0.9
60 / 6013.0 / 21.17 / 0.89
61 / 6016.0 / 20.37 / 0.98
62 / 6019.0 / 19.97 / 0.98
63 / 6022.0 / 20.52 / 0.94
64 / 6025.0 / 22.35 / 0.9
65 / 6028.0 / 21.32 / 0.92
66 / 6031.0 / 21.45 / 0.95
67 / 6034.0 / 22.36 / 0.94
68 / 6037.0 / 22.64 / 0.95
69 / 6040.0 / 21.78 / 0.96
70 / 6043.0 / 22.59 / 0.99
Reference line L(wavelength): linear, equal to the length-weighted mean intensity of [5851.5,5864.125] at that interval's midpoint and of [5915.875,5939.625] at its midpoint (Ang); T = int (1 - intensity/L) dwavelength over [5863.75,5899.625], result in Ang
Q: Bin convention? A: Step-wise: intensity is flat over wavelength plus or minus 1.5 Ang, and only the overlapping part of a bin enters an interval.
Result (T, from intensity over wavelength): 1.1 Ang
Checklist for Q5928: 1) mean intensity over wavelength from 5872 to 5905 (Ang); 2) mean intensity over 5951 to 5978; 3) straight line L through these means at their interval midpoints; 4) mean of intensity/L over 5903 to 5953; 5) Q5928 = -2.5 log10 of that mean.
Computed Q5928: 0.00 mag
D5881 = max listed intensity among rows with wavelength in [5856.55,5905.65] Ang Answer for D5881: 22.45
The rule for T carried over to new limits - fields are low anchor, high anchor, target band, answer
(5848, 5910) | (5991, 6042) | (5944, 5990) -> -0.98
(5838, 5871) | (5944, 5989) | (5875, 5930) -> 3.47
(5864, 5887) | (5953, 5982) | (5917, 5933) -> 0.80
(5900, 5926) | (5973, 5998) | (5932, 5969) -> 0.28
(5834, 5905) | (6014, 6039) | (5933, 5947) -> 0.21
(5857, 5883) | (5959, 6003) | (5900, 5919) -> 0.10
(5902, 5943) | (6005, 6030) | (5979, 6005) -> -0.46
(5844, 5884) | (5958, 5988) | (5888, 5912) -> 1.93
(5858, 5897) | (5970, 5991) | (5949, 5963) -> 0.25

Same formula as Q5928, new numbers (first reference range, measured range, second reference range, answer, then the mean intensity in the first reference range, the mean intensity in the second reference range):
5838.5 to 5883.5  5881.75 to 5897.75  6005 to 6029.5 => 0.13 mag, 21.3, 20.8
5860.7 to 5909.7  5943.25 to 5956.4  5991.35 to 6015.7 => -0.03 mag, 20.2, 21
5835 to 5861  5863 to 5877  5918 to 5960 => 0.01 mag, 21.9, 20.6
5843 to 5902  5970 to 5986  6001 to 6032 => -0.05 mag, 20.6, 21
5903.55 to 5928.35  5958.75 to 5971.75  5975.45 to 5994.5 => -0.03 mag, 20.8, 21.2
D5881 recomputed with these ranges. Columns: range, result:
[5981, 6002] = 21.82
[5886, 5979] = 23.31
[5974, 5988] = 22.33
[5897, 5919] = 21.76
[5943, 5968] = 21.93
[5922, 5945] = 22.94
